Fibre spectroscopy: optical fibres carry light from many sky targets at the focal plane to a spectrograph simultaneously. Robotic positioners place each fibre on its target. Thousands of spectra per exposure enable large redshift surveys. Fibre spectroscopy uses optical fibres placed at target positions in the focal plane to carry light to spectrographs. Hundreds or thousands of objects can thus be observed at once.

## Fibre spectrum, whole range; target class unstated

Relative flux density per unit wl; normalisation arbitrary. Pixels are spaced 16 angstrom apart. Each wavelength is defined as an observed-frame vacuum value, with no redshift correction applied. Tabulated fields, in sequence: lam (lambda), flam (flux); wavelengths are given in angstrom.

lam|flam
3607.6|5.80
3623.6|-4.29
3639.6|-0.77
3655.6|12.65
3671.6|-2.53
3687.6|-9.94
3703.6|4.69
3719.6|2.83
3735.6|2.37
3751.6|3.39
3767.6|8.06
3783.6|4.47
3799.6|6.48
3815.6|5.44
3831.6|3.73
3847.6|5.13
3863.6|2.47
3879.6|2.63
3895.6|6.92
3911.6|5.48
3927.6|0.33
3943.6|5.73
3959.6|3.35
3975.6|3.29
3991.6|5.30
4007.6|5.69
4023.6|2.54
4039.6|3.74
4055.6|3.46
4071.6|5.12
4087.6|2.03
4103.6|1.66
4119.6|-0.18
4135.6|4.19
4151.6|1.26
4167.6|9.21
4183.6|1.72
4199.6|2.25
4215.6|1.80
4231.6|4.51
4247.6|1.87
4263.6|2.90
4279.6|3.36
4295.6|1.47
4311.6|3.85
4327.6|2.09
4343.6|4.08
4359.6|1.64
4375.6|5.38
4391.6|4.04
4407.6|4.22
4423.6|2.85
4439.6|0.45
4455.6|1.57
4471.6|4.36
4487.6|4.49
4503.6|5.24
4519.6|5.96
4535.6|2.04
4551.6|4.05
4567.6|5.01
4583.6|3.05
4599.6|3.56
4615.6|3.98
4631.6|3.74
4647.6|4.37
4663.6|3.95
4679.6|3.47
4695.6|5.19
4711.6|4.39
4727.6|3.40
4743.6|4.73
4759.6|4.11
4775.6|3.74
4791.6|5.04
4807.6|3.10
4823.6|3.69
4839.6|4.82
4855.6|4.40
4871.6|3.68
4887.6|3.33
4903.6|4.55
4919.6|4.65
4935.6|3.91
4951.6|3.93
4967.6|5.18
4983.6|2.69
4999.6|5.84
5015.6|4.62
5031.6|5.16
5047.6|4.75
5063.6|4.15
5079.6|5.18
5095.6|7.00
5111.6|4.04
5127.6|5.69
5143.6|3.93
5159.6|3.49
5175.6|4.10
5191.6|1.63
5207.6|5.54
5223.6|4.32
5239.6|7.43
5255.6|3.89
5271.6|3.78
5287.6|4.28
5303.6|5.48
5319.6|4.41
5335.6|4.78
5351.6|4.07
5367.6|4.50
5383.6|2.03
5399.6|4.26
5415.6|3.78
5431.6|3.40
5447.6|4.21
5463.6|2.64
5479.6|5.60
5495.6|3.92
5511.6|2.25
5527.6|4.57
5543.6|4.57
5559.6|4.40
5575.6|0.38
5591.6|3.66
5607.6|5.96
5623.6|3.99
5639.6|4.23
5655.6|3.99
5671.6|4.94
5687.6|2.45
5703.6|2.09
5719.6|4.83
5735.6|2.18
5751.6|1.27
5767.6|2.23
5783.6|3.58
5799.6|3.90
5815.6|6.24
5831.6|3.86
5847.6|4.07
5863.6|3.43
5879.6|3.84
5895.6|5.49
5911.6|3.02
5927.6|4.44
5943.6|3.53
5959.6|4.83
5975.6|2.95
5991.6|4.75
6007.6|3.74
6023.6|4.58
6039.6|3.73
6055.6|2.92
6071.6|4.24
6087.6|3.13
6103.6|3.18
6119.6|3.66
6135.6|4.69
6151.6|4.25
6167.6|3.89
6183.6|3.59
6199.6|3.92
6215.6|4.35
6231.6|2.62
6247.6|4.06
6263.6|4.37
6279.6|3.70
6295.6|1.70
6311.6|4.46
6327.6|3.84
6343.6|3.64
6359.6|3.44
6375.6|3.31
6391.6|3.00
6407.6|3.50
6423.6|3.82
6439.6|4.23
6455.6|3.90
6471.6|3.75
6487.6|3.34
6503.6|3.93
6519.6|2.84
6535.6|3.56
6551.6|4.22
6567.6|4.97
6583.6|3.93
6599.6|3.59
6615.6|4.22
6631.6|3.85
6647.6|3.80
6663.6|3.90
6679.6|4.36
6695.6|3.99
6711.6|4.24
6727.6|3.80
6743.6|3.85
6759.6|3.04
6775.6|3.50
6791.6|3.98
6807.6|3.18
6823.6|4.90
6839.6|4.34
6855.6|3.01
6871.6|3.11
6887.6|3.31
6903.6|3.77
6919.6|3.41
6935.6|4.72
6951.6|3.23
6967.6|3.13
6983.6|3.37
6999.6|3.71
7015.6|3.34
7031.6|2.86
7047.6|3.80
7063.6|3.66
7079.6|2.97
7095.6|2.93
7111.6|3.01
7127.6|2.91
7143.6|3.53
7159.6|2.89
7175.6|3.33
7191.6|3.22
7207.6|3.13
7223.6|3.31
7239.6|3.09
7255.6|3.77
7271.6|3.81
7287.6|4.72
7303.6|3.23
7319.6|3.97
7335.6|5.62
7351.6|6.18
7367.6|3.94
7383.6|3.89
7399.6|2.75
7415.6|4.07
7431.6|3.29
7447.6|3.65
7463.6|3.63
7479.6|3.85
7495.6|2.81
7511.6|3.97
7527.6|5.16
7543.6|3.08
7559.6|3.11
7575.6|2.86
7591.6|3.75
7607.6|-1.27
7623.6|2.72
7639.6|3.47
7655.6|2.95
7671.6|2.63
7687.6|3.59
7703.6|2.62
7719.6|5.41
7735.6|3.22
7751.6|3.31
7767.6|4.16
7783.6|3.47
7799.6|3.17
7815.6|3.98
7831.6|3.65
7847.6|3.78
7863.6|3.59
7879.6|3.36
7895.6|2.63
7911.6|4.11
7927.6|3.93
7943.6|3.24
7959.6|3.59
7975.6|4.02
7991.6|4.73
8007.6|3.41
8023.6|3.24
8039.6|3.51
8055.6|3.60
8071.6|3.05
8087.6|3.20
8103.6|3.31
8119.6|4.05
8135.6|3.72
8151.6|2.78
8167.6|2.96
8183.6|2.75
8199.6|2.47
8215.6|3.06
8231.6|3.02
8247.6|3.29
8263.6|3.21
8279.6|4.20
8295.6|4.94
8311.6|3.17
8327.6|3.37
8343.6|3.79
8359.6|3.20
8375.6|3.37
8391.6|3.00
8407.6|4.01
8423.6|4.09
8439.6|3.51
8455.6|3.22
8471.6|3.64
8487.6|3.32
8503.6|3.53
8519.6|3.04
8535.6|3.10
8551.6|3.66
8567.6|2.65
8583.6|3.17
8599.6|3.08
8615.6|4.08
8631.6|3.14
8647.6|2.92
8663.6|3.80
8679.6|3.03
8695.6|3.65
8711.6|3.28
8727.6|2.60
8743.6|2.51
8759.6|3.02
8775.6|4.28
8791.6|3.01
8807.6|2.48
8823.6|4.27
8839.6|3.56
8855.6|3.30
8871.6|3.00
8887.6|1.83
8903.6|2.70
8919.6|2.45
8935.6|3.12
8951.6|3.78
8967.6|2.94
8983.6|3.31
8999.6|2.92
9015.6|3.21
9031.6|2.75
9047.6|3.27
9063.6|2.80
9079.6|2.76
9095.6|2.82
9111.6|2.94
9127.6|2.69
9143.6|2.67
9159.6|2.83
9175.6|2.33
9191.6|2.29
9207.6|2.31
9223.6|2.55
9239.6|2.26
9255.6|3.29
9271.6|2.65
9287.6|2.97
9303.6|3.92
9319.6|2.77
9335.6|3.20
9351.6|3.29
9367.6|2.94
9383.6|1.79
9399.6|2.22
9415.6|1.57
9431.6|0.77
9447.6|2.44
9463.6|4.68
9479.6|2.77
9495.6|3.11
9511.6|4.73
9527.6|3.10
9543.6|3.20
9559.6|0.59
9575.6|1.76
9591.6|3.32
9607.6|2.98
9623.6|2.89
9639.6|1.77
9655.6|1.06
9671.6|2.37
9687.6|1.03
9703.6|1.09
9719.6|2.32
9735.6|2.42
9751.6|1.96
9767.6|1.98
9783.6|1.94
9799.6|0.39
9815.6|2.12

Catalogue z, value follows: 0.119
